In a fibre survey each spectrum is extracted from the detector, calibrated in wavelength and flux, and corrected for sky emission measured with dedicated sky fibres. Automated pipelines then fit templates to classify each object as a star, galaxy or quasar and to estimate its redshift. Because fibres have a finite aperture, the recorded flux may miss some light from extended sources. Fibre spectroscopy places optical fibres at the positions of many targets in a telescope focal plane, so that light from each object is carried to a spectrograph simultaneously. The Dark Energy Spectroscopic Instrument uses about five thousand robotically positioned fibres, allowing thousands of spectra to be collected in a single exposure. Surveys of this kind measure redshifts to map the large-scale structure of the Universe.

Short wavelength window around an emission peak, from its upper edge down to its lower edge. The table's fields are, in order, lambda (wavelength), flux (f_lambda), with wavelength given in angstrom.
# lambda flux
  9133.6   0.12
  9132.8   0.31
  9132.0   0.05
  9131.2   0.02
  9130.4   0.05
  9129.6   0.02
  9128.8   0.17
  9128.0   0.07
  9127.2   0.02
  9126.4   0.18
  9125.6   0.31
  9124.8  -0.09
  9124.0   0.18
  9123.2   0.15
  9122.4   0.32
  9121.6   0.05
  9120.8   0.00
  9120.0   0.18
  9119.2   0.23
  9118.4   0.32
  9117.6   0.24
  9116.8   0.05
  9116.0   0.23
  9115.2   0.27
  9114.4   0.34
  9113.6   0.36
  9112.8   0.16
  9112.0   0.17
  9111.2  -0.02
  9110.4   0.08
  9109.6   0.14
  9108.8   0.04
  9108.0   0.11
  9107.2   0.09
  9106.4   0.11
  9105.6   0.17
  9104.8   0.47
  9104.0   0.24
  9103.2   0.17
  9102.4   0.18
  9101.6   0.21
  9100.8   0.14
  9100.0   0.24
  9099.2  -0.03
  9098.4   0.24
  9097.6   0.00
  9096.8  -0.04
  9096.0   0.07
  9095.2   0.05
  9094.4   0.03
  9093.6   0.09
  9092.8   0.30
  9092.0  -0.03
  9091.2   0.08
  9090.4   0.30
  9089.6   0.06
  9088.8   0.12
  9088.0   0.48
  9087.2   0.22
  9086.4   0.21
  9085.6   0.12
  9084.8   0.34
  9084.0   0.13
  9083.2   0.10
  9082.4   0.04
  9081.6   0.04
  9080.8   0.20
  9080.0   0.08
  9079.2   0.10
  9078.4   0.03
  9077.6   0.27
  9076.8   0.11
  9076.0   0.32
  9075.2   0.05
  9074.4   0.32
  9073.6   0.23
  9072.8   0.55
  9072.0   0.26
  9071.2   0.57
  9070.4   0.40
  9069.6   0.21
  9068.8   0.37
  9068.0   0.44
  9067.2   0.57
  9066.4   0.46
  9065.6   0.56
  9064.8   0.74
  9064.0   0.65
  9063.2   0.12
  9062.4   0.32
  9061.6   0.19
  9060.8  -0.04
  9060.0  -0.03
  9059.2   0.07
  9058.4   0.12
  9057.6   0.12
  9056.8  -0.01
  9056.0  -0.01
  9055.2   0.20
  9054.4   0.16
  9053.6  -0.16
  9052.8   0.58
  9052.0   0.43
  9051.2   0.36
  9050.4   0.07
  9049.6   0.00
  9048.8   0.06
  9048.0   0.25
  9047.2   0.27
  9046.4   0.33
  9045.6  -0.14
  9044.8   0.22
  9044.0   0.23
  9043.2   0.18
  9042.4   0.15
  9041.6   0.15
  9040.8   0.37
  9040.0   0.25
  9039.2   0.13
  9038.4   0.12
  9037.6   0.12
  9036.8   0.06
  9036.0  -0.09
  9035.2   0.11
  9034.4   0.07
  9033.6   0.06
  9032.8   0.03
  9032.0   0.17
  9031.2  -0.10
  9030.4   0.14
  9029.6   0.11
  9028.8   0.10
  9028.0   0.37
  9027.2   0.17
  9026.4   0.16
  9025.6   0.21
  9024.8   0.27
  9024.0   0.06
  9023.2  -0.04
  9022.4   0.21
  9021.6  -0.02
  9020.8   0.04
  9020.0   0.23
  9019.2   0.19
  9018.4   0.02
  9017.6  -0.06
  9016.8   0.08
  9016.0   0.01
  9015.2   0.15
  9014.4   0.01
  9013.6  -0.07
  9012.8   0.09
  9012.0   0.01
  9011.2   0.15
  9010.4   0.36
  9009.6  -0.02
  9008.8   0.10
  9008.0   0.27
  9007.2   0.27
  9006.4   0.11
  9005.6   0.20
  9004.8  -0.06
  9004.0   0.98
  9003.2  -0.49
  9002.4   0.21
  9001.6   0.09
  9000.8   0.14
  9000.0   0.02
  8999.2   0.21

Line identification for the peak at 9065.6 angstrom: H-gamma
